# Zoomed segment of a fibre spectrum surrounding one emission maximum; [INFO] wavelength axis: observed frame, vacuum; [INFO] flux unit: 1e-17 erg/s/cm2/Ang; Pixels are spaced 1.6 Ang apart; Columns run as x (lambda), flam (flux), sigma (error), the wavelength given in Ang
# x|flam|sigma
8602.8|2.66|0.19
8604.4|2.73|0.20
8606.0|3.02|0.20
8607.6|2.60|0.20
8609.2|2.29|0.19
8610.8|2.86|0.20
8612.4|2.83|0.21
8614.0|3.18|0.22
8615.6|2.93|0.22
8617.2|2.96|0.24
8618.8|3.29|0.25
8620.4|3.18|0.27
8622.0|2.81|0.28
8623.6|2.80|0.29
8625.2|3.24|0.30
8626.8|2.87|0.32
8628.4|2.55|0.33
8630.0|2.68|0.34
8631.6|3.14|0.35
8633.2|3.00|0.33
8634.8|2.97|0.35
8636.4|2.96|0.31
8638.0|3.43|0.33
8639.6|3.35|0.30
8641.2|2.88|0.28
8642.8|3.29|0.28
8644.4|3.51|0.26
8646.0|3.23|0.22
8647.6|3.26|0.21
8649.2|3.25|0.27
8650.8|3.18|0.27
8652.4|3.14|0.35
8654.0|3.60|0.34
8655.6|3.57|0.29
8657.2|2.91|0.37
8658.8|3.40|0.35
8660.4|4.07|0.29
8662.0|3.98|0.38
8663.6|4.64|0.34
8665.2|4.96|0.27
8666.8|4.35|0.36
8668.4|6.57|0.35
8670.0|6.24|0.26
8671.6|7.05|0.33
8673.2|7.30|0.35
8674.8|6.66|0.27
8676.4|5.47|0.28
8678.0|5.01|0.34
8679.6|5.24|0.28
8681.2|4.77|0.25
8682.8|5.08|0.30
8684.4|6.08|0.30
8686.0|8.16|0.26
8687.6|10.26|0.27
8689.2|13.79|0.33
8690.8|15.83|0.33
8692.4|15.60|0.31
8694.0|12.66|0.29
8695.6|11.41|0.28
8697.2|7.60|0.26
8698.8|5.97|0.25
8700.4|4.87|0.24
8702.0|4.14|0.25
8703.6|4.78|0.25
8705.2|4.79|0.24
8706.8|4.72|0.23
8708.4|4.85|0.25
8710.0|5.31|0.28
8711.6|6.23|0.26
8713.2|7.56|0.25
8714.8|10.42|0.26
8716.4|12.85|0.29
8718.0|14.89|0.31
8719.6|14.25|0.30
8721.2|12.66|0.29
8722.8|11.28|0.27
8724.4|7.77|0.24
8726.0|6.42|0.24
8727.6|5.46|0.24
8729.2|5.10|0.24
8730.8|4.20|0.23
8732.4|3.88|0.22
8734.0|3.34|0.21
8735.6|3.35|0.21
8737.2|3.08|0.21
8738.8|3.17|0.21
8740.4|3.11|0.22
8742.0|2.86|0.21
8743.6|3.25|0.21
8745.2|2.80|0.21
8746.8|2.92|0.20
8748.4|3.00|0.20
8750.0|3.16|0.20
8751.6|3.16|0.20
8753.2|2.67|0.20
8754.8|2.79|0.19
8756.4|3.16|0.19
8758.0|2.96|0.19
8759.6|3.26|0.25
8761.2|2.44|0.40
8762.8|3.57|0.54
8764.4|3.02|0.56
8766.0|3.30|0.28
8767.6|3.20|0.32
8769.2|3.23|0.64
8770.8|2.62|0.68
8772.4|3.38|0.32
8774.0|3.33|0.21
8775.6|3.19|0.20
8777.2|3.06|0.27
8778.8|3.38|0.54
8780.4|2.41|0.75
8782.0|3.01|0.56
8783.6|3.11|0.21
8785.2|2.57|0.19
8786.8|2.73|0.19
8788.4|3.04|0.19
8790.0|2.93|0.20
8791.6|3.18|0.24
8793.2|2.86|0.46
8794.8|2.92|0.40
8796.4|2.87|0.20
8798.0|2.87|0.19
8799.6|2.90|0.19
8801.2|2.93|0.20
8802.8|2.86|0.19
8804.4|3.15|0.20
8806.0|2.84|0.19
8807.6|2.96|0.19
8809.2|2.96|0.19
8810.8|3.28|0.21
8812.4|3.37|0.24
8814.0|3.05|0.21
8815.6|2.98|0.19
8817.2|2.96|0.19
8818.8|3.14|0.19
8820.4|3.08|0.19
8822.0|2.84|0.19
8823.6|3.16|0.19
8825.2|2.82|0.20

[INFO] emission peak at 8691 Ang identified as H-alpha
